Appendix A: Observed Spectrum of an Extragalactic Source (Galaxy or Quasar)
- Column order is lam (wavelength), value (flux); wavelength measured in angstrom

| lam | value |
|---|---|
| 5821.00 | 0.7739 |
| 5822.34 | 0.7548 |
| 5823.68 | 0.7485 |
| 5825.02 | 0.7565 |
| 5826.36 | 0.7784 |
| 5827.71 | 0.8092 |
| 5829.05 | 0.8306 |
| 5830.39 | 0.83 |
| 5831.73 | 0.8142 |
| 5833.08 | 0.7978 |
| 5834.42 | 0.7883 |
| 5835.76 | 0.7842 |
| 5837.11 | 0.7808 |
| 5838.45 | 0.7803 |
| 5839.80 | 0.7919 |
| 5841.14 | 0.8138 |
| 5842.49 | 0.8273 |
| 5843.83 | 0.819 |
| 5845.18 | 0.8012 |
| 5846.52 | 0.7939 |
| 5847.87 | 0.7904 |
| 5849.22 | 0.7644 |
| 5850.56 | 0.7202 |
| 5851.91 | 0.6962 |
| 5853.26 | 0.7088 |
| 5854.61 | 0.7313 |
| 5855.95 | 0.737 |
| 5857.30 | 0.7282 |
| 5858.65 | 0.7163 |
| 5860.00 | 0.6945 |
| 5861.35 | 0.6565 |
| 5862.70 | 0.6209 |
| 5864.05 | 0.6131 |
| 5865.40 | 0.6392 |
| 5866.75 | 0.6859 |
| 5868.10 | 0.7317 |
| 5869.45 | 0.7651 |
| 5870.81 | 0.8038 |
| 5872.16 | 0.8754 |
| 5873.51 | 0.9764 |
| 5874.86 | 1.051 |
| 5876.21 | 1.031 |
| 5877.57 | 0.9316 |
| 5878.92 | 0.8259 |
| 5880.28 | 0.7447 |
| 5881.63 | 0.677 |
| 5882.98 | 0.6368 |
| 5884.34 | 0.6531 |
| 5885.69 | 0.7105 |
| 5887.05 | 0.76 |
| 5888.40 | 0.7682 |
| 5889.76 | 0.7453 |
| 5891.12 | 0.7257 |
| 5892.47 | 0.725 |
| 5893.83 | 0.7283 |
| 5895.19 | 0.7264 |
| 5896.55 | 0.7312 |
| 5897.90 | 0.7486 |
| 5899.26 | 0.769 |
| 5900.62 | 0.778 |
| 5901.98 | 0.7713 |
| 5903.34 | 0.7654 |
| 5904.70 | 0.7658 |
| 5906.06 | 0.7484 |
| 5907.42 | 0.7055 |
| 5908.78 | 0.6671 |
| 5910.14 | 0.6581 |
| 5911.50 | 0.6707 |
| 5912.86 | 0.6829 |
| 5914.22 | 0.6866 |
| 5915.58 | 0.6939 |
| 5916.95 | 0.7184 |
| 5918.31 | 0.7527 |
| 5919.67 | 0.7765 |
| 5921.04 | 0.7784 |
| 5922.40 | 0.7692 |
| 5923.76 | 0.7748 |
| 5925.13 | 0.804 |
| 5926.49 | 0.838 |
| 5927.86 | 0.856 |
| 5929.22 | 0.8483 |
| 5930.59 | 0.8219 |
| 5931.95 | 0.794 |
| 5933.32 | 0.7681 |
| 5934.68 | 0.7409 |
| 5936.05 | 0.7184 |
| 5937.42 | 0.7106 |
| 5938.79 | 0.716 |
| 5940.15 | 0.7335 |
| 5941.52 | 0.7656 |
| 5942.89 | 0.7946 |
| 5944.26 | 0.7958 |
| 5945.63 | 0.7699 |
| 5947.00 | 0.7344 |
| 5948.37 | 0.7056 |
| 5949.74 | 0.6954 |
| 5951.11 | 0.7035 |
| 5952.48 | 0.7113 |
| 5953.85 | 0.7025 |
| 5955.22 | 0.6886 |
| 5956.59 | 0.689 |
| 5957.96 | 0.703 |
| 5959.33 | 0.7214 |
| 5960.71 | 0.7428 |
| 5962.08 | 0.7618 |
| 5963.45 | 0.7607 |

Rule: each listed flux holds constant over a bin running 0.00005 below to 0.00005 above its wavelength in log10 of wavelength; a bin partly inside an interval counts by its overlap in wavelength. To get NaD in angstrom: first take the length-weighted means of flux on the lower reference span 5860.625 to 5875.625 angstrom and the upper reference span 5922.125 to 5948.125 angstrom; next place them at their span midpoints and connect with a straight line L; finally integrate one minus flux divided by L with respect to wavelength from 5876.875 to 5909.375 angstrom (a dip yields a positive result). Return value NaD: 1.17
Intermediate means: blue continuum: 0.767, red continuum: 0.775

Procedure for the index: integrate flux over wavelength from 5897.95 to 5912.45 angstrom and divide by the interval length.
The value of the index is 0.73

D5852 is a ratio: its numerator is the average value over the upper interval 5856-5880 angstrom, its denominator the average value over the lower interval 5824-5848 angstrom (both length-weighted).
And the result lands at 0.98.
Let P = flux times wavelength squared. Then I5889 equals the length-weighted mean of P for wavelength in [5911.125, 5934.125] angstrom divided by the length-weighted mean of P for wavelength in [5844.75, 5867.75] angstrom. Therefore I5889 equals 1.1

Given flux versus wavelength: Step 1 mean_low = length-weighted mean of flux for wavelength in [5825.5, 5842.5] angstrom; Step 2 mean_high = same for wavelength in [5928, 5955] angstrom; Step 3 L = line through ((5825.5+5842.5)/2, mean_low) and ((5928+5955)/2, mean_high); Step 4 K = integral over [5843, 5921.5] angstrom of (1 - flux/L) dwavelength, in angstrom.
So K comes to 3.0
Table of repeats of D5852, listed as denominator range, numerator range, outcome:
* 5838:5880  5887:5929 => 0.96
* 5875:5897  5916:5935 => 1.03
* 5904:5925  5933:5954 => 1.01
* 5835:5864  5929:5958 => 0.99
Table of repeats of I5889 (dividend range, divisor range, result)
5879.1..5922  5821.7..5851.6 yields 0.94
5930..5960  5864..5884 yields 0.94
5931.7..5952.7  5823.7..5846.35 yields 0.96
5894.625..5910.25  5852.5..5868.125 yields 1.09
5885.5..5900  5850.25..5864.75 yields 1.08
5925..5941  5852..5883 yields 1.04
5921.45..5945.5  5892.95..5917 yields 1.09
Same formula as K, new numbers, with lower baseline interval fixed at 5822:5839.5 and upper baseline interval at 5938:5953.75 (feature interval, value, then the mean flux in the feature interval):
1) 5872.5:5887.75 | -1.03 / 0.82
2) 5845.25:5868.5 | 2.03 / 0.71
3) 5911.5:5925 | 0.23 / 0.736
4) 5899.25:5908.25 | 0.01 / 0.755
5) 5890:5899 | 0.32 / 0.733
